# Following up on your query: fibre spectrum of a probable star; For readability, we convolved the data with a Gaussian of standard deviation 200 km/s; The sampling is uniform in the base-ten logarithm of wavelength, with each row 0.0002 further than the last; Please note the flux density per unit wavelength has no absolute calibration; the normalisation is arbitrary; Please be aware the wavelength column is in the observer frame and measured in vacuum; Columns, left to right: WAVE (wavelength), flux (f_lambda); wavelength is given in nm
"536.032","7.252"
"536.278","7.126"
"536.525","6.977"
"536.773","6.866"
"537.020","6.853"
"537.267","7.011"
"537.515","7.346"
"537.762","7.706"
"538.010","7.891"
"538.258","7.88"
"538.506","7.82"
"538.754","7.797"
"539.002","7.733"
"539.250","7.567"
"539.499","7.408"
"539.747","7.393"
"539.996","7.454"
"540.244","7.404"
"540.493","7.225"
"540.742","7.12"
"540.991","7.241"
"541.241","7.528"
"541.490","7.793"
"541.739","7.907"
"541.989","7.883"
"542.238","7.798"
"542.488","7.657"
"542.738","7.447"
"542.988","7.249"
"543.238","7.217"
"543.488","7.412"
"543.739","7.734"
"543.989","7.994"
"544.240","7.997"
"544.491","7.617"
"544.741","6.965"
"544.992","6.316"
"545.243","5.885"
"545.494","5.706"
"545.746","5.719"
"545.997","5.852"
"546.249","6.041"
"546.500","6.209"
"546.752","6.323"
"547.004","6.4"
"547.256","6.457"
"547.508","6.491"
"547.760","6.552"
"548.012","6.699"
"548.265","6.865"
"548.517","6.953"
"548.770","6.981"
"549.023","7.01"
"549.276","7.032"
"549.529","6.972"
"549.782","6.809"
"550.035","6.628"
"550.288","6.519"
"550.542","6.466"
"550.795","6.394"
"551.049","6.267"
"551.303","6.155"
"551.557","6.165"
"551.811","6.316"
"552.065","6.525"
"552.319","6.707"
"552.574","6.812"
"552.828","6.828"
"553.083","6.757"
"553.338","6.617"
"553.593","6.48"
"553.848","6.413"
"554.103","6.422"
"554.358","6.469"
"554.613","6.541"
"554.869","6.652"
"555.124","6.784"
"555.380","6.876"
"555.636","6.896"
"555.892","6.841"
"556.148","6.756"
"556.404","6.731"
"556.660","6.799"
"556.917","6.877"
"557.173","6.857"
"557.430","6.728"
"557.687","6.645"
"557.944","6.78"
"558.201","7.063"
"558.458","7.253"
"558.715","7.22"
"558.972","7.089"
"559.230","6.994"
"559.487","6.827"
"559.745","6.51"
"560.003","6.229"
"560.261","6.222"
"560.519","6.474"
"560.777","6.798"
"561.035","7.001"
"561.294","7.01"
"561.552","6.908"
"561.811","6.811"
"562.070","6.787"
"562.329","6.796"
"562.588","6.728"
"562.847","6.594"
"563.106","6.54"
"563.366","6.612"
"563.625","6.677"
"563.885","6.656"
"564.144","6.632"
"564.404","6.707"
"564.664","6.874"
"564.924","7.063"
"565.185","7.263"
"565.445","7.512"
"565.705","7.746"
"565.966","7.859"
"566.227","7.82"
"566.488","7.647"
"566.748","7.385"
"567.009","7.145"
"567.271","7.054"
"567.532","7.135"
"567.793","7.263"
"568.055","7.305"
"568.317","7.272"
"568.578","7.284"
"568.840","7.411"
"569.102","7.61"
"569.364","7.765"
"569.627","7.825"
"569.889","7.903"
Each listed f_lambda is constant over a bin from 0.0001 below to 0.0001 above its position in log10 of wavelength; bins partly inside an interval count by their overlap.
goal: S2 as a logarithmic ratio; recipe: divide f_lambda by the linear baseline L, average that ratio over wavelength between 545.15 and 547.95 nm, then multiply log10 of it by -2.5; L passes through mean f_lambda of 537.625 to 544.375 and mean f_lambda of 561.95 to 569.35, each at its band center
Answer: 0.21 mag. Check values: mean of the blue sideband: 7.6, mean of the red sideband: 7.13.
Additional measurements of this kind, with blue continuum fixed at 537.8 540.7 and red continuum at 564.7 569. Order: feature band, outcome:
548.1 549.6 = 0.08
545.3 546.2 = 0.29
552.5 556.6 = 0.12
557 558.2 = 0.10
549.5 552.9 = 0.15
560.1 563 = 0.10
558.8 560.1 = 0.10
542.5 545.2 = 0.03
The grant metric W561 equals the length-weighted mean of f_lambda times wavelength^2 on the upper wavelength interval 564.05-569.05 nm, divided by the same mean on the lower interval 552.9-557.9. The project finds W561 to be 1.13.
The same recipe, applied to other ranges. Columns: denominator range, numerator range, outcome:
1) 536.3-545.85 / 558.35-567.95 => 1.03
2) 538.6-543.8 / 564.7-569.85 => 1.09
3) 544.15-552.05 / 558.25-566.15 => 1.11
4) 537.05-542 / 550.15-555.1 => 0.91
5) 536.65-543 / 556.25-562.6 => 0.97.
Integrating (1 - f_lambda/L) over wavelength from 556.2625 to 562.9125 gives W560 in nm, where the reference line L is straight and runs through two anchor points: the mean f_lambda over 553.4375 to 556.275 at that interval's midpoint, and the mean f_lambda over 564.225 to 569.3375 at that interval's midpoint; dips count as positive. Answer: 0.12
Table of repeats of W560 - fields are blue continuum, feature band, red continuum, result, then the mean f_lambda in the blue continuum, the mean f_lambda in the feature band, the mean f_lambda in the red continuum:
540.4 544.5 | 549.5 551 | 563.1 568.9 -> 0.17 nm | 7.58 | 6.59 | 7.18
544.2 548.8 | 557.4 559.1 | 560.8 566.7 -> -0.03 nm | 6.49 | 6.98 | 7.01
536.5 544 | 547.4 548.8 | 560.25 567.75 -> 0.11 nm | 7.49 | 6.75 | 7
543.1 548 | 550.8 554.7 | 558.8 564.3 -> 0.12 nm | 6.68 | 6.49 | 6.71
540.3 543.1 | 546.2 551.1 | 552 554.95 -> 0.25 nm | 7.53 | 6.62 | 6.6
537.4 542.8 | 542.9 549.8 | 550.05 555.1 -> 0.28 nm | 7.59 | 6.76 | 6.51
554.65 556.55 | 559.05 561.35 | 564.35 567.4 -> 0.12 nm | 6.78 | 6.67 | 7.35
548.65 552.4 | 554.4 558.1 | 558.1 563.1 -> -0.03 nm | 6.59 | 6.76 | 6.8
